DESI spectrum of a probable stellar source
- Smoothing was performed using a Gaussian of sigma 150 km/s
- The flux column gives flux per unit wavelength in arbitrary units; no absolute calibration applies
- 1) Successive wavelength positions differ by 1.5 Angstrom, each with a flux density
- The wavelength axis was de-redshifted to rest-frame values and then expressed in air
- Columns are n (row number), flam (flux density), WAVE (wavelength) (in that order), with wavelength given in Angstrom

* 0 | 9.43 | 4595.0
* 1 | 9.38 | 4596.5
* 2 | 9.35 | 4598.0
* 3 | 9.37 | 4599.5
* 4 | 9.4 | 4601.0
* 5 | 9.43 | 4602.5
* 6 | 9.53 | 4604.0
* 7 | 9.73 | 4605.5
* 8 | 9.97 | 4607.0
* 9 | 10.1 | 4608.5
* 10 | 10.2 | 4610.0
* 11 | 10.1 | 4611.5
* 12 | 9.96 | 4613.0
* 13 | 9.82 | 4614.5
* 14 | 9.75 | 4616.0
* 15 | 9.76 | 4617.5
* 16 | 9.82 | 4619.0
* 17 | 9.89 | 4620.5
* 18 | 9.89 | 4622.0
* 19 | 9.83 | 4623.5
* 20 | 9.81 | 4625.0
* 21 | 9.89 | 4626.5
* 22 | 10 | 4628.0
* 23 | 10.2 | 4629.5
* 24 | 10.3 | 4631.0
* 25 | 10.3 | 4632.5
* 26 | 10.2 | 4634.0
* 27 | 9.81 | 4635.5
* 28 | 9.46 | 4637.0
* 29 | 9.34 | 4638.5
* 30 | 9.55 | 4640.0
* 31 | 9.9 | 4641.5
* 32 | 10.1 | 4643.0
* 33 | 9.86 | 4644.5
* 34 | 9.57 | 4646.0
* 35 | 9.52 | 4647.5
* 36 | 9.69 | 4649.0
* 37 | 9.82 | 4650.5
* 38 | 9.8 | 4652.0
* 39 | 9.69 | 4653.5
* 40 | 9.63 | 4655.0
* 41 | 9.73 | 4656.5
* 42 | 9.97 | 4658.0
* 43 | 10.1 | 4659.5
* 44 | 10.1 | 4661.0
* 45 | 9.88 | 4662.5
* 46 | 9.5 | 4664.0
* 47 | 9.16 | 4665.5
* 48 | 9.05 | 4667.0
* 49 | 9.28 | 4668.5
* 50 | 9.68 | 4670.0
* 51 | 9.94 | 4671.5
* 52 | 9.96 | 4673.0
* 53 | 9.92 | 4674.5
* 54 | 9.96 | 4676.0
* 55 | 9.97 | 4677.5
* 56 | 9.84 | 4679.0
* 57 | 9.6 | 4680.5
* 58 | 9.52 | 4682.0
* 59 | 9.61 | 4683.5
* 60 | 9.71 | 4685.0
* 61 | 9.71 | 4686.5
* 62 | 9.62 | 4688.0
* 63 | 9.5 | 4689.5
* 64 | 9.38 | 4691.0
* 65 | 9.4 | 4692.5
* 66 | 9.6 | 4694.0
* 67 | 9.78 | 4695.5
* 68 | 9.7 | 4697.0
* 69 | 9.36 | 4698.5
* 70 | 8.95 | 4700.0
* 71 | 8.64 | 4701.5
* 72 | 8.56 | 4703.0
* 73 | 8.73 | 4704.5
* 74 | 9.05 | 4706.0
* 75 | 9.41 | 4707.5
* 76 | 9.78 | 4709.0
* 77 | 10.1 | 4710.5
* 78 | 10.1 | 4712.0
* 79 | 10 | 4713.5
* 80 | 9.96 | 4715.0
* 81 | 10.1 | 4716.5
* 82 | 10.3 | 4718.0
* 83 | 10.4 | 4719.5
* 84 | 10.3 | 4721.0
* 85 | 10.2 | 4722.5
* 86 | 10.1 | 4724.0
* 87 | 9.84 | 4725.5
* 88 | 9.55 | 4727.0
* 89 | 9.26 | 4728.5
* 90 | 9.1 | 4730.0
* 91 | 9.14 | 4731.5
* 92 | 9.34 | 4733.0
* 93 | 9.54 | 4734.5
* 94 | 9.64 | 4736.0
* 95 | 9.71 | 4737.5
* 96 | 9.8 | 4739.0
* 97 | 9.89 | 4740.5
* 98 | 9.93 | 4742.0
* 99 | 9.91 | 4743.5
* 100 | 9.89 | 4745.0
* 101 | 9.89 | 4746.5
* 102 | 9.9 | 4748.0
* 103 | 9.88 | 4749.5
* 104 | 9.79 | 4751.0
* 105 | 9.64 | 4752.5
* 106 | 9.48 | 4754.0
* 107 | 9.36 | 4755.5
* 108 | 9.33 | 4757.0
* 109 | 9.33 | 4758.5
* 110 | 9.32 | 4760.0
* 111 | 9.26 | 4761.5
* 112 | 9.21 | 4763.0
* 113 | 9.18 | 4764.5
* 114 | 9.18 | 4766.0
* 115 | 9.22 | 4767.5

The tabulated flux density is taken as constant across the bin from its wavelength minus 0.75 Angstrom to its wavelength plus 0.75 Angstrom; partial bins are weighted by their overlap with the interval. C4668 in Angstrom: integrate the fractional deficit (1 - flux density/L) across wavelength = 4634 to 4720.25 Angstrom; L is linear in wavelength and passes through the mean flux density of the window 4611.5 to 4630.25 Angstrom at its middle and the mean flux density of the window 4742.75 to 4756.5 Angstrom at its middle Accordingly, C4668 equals 1.5 Angstrom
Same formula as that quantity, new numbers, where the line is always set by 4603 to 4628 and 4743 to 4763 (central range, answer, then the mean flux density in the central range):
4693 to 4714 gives 0.6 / 9.4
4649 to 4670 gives 0.2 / 9.67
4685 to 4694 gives 0.2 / 9.54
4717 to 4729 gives -0.4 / 10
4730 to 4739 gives 0.2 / 9.47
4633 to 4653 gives 0.2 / 9.75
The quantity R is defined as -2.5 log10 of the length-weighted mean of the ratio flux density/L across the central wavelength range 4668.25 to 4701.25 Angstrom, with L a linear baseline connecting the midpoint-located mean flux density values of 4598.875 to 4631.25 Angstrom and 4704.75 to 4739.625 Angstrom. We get 0.018 mag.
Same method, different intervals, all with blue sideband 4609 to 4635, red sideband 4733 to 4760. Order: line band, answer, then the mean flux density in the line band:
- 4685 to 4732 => 0.019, 9.6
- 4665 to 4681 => 0.020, 9.68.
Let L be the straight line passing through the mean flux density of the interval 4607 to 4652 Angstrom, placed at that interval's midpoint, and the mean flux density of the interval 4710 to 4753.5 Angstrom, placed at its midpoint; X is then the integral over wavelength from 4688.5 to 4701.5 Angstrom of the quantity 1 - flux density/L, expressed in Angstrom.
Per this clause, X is 0.6 Angstrom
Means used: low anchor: 9.88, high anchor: 9.83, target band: 9.41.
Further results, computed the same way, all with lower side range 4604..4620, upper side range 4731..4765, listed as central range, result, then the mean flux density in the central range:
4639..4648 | 0.08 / 9.74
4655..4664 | -0.09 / 9.89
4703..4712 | 0.26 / 9.4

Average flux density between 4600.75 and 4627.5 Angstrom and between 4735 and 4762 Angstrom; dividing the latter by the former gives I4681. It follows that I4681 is 0.98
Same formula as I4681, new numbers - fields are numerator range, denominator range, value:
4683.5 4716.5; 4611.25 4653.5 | 0.96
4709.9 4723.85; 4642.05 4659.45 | 1.04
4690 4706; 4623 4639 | 0.93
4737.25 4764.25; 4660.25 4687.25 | 0.99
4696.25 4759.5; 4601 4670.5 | 0.98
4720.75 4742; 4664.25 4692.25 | 1.00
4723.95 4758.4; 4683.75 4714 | 1.02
